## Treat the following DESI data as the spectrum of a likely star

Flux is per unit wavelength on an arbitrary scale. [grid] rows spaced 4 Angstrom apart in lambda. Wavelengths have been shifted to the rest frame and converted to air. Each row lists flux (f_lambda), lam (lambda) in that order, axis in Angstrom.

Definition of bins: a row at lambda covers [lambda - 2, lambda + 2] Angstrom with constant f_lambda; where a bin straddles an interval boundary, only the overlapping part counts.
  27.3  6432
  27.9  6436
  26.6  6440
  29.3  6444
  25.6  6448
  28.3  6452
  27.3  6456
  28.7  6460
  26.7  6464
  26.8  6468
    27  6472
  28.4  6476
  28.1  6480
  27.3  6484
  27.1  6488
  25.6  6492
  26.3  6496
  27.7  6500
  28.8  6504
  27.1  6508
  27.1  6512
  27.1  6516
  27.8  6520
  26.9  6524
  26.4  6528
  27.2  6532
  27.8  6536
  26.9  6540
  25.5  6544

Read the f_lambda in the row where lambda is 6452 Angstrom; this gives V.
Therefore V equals 28.3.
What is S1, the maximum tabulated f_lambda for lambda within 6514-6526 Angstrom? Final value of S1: 27.8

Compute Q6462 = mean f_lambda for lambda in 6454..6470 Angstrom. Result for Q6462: 27.4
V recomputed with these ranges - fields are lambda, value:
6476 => 28.4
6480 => 28.1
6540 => 26.9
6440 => 26.6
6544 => 25.5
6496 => 26.3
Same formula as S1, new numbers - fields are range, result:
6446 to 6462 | 28.7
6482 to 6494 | 27.3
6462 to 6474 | 27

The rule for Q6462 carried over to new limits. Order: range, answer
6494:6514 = 27.4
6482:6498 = 26.6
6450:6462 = 28.1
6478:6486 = 27.7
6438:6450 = 27.2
